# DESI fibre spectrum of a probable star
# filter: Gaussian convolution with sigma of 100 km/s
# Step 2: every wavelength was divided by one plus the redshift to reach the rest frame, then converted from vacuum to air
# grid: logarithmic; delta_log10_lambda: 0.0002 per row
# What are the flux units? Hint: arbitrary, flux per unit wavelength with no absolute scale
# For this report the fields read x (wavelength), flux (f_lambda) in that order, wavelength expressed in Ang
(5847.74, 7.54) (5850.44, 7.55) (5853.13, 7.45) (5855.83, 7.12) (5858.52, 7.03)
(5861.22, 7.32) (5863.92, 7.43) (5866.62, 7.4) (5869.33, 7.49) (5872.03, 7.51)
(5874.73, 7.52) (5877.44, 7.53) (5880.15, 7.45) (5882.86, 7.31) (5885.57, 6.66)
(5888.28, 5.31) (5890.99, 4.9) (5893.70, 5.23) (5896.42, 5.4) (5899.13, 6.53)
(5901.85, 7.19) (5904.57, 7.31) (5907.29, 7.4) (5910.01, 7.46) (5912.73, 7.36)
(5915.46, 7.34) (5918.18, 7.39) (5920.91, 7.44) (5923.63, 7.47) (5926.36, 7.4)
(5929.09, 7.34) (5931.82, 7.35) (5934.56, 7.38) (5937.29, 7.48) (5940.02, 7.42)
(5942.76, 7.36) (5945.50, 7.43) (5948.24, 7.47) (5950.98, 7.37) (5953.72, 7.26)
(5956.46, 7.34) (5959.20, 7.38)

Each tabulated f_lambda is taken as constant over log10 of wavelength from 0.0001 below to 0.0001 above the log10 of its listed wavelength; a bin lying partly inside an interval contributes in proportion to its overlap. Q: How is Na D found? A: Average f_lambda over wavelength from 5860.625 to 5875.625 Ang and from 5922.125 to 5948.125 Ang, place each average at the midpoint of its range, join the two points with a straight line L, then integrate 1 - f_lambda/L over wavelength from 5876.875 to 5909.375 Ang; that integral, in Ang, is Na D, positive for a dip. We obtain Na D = 4.02 Ang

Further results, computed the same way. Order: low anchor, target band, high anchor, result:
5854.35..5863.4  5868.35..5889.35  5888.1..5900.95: -2.8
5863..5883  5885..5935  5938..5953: 4.1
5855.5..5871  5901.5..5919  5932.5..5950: 0.0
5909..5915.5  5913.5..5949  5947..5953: 0.0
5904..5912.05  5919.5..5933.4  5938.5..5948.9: 0.0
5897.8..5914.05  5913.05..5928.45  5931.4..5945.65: -0.2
